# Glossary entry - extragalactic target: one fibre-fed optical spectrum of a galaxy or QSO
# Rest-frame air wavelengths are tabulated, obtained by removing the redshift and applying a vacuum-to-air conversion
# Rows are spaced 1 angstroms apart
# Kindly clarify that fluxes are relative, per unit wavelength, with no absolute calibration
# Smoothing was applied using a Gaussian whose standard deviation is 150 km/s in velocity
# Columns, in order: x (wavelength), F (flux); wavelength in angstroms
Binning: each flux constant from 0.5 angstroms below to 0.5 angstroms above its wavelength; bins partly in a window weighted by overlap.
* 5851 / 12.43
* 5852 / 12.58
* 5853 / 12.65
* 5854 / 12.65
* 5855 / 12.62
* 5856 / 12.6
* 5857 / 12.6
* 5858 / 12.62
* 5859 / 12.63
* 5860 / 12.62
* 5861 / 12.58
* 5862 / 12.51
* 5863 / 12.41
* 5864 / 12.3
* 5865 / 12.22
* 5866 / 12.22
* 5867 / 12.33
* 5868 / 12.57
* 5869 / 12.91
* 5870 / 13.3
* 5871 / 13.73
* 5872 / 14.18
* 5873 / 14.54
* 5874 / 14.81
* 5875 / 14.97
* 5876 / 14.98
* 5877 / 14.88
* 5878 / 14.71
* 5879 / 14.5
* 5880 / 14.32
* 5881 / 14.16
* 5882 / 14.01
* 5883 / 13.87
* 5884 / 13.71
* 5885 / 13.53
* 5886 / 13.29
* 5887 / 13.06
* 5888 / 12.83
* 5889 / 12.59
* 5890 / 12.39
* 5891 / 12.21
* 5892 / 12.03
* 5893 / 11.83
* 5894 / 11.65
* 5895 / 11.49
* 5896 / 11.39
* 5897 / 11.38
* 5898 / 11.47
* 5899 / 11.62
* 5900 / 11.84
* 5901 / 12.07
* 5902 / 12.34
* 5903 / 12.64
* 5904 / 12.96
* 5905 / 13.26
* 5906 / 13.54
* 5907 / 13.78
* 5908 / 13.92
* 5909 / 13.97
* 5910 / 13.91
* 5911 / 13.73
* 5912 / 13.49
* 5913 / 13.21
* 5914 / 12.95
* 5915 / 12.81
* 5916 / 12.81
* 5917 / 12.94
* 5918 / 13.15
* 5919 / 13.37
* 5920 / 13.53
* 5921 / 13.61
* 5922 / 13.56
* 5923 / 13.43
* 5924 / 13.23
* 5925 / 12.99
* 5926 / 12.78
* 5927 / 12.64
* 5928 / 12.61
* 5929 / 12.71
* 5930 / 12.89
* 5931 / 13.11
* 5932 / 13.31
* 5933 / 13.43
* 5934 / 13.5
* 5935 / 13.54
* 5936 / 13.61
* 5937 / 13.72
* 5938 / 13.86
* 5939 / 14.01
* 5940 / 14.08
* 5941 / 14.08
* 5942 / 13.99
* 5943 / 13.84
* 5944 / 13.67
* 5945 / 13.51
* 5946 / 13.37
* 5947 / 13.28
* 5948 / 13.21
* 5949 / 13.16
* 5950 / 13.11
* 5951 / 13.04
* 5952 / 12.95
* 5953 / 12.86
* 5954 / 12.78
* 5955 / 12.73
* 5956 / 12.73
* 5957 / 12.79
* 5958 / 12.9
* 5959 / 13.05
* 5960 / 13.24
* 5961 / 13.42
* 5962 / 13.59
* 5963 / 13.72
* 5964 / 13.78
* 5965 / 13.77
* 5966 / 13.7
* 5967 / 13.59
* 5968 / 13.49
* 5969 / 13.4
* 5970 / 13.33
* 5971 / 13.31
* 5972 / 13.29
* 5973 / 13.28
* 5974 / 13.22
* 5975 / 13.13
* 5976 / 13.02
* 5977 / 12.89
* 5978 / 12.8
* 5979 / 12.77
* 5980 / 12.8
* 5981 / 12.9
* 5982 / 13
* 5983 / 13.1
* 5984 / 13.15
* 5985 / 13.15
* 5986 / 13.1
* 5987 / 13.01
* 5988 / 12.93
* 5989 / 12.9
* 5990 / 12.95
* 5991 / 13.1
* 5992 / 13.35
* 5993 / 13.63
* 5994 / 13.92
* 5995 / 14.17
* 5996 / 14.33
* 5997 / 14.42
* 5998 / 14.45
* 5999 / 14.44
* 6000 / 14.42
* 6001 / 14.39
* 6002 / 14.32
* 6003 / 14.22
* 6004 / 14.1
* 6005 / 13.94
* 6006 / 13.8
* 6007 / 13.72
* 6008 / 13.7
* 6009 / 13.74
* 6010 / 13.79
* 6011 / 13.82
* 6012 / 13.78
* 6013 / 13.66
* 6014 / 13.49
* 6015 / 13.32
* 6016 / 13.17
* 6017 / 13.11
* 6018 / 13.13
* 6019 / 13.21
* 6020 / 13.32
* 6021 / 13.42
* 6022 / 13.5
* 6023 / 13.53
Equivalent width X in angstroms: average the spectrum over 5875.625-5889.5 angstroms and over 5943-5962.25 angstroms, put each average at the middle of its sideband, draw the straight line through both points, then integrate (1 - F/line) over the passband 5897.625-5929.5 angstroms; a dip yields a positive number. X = 1.2 angstroms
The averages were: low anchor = 13.9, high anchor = 13.1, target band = 13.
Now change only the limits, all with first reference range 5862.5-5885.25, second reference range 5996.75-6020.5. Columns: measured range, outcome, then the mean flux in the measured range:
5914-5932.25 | 0.9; 13.1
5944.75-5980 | 1.5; 13.2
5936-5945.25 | -0.1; 13.9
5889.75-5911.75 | 1.9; 12.5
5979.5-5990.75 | 0.6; 13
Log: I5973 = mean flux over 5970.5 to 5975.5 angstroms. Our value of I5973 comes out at 13.2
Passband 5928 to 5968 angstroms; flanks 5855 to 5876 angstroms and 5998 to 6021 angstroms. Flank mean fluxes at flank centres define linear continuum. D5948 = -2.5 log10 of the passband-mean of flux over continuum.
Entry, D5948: 0.01 mag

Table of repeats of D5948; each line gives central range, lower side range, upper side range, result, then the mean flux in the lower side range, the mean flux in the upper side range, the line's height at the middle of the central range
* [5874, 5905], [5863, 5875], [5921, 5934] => 0.02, 13.2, 13.1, 13.2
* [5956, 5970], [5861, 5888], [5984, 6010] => 0.03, 13.6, 13.8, 13.7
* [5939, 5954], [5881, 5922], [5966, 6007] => -0.02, 12.9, 13.5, 13.2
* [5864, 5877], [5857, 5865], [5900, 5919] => -0.08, 12.5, 13.2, 12.6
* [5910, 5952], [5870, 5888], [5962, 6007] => 0.04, 14.1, 13.5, 13.8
